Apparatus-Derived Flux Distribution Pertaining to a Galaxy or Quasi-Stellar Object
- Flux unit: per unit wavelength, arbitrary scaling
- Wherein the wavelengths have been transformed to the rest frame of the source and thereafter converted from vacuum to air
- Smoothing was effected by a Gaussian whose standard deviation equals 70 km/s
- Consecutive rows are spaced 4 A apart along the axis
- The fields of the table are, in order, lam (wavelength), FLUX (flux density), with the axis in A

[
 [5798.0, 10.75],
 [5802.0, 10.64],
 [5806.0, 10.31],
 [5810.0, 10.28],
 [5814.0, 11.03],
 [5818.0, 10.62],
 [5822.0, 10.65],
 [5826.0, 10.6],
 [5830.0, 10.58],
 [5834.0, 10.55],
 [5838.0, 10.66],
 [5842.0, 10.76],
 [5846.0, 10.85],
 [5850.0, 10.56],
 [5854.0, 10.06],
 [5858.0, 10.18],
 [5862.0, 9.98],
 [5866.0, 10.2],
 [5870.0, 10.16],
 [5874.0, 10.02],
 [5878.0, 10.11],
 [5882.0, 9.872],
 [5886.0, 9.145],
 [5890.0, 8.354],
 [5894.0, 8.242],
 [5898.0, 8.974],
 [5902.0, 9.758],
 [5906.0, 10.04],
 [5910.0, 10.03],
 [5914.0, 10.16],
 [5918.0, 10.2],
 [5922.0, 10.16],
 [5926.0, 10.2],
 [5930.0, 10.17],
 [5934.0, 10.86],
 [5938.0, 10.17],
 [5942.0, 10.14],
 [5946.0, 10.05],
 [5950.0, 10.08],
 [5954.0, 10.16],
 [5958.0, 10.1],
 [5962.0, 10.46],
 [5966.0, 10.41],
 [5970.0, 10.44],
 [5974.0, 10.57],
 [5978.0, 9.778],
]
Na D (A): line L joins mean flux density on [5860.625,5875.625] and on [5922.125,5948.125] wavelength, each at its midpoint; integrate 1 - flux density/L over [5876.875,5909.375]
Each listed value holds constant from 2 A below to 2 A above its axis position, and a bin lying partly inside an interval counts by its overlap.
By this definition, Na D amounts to 2.7 A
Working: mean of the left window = 10.1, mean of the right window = 10.3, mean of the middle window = 9.32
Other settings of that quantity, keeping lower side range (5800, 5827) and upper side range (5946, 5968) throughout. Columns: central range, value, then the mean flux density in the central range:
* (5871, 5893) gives 2.0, 9.47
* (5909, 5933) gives 0.3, 10.2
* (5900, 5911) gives 0.4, 9.93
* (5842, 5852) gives -0.2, 10.7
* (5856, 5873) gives 0.5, 10.1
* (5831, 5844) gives -0.2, 10.7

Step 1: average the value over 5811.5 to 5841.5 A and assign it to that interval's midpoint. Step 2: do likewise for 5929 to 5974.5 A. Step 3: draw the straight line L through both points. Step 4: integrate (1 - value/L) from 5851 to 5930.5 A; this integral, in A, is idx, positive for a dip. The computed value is 5.1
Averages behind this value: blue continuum 10.7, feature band 9.8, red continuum 10.3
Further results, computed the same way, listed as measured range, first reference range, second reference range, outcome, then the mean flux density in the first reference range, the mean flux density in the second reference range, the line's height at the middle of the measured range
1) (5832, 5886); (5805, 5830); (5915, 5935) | 1.1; 10.6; 10.3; 10.5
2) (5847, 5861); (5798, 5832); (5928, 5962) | 0.3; 10.6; 10.2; 10.5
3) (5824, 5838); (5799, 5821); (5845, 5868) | -0.2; 10.6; 10.3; 10.4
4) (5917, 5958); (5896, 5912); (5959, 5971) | -0.5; 9.7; 10.4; 10.1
